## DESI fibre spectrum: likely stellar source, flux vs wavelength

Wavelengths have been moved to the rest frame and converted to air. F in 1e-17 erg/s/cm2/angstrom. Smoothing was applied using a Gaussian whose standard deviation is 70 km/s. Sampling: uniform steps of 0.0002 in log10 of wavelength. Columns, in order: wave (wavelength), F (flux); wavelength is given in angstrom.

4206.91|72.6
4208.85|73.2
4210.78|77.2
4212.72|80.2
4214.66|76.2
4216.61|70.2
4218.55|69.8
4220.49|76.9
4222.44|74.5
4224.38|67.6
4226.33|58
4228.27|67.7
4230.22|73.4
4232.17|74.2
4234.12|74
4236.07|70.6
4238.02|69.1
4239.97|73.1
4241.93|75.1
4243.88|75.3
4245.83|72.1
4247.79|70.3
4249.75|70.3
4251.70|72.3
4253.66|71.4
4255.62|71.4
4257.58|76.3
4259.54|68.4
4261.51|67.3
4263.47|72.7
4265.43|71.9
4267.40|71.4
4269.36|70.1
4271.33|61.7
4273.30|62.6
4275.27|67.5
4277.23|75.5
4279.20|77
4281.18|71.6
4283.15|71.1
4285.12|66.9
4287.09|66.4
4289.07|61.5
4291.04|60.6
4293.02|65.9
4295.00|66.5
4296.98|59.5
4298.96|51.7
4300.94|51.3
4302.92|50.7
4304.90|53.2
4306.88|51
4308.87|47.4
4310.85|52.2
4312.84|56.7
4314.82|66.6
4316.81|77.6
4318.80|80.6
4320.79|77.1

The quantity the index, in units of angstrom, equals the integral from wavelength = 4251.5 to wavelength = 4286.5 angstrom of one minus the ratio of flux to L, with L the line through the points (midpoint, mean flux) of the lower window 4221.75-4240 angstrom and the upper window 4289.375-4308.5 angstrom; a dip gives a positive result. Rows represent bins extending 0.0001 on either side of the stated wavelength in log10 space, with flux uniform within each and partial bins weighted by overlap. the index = -4.41 angstrom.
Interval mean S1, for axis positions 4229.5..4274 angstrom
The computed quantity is 71.1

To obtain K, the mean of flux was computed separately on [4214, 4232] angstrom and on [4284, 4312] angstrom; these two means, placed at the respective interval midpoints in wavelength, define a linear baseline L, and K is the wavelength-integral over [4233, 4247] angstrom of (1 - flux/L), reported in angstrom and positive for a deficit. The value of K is -1.1 angstrom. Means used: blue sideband 70.5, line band 72.7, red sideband 57.5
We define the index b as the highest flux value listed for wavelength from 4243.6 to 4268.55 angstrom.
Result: 76.3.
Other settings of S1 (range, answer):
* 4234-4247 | 72.6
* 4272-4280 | 70.2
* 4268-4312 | 61.9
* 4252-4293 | 69.1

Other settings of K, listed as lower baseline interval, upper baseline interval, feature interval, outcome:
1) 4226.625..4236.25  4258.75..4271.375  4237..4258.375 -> -0.61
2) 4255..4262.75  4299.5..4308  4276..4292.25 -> -2.36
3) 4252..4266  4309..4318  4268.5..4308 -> 2.09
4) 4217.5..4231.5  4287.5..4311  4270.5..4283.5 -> -2.00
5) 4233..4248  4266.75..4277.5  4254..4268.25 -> -0.41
